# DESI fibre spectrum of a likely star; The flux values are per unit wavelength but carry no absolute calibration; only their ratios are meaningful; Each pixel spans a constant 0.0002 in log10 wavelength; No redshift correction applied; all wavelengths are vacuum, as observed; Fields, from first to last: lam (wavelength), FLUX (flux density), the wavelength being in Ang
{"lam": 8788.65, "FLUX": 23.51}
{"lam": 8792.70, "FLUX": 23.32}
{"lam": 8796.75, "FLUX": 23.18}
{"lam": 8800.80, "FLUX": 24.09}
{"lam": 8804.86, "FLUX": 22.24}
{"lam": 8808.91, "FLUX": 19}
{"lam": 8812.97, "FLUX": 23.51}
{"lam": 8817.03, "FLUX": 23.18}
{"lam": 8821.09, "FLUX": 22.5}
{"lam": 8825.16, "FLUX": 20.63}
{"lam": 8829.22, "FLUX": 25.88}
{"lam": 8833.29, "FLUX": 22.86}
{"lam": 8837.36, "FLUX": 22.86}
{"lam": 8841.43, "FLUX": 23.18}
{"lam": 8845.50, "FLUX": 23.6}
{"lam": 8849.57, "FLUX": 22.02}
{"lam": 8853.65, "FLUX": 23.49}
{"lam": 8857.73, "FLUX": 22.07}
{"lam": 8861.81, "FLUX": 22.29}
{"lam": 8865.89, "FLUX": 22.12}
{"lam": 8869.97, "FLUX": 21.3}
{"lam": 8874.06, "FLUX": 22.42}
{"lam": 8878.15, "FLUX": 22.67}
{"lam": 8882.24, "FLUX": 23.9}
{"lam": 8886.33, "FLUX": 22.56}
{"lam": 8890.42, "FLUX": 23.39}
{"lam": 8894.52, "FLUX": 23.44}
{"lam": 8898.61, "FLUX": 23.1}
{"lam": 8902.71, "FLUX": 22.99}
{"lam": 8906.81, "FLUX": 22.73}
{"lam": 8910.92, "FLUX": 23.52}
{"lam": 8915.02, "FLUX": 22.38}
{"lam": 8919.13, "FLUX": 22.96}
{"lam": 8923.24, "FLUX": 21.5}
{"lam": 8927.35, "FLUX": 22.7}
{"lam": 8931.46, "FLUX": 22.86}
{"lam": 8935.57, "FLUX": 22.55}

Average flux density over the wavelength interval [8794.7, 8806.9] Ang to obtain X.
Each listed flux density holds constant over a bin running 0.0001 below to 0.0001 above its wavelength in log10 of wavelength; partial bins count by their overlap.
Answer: 23.2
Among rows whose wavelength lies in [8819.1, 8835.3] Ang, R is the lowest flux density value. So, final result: 20.63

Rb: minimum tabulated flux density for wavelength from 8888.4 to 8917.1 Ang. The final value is 22.38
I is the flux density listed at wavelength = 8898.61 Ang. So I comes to 23.1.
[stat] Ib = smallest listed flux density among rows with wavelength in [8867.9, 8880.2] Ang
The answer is 21.3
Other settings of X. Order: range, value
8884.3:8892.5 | 23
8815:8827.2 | 22.1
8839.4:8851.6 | 22.9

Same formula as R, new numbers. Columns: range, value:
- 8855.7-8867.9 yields 22.07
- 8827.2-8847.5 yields 22.86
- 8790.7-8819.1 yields 19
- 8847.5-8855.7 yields 22.02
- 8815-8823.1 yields 22.5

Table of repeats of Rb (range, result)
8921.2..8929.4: 21.5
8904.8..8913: 22.73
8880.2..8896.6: 22.56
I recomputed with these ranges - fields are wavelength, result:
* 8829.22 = 25.88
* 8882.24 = 23.9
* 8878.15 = 22.67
